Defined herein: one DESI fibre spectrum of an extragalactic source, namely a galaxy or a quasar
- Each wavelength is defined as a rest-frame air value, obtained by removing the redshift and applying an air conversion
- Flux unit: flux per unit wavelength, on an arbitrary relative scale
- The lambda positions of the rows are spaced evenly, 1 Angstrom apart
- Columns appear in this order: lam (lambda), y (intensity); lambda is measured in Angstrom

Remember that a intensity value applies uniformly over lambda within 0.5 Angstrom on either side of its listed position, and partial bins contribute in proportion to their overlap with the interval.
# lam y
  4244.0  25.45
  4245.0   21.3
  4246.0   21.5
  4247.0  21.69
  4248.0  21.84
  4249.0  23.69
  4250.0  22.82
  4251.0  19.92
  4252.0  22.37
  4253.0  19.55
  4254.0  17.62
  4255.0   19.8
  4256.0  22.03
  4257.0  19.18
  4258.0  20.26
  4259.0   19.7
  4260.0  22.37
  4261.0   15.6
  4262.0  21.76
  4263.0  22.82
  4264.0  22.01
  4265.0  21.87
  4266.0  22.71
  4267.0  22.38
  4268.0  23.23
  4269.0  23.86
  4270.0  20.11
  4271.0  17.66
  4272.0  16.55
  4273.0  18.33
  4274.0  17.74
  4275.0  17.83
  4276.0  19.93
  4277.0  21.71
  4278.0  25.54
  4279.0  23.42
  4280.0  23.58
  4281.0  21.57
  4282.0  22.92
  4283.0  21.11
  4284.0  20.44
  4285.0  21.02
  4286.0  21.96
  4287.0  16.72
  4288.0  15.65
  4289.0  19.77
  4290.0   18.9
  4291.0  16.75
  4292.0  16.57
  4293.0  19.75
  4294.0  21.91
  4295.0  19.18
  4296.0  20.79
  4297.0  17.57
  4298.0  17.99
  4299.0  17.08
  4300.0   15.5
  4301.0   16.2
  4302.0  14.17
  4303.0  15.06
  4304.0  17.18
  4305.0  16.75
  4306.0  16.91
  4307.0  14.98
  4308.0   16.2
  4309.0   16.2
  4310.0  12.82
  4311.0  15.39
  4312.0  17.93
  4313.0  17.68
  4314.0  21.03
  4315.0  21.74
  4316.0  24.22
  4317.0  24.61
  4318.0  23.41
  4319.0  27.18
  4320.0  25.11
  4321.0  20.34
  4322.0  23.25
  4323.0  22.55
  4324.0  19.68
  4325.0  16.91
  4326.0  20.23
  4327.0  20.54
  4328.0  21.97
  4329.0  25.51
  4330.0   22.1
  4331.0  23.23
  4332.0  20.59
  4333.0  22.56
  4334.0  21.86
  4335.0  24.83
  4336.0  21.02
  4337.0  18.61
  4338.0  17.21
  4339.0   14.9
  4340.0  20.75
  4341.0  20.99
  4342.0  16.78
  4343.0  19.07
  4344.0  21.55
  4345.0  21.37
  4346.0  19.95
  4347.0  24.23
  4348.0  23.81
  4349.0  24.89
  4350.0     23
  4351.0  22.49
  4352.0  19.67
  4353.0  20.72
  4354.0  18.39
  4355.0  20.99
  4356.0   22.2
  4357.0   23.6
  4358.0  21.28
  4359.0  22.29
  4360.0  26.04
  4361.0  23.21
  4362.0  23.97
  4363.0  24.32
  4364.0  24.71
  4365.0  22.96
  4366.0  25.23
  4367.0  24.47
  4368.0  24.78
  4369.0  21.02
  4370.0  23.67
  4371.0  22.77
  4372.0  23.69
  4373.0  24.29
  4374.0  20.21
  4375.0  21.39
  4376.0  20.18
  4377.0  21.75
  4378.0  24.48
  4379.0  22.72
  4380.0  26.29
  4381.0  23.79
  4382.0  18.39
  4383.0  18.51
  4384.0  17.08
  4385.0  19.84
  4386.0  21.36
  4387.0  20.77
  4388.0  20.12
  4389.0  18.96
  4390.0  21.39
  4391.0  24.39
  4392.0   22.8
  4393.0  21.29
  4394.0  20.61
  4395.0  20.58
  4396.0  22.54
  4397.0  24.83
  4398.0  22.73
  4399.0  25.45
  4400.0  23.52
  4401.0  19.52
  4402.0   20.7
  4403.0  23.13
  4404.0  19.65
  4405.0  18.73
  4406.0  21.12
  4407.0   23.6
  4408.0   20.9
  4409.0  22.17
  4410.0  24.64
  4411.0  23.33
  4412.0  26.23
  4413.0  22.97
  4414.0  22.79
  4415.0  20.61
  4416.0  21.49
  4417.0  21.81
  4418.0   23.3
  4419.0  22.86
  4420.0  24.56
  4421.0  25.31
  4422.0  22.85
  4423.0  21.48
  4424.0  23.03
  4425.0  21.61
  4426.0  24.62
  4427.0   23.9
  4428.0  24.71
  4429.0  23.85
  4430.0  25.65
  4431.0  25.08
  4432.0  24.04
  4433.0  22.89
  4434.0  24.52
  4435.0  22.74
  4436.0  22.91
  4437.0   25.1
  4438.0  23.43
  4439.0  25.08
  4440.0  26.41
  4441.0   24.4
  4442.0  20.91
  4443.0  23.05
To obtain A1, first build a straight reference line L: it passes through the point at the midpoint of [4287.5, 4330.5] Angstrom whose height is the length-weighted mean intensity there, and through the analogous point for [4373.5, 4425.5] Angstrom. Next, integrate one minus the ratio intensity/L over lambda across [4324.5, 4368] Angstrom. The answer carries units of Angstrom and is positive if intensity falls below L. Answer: -3.0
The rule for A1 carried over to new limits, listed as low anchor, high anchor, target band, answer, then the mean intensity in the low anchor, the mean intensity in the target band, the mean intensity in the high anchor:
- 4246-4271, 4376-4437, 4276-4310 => 4.3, 21.2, 18.7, 22.5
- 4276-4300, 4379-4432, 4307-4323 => 0.1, 20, 20.4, 22.4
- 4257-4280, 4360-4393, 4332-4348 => 1.0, 20.8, 20.5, 22.3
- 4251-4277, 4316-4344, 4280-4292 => 0.5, 20.3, 19.7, 21.4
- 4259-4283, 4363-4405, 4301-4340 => 3.0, 21.1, 19.9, 22.1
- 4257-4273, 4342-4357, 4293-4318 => 3.6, 20.7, 18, 21.5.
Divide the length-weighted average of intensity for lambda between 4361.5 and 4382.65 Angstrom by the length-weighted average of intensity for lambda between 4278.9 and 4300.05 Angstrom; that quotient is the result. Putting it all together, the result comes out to 1.18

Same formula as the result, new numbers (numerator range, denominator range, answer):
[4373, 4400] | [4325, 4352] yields 1.02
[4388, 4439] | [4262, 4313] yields 1.19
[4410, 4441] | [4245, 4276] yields 1.15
